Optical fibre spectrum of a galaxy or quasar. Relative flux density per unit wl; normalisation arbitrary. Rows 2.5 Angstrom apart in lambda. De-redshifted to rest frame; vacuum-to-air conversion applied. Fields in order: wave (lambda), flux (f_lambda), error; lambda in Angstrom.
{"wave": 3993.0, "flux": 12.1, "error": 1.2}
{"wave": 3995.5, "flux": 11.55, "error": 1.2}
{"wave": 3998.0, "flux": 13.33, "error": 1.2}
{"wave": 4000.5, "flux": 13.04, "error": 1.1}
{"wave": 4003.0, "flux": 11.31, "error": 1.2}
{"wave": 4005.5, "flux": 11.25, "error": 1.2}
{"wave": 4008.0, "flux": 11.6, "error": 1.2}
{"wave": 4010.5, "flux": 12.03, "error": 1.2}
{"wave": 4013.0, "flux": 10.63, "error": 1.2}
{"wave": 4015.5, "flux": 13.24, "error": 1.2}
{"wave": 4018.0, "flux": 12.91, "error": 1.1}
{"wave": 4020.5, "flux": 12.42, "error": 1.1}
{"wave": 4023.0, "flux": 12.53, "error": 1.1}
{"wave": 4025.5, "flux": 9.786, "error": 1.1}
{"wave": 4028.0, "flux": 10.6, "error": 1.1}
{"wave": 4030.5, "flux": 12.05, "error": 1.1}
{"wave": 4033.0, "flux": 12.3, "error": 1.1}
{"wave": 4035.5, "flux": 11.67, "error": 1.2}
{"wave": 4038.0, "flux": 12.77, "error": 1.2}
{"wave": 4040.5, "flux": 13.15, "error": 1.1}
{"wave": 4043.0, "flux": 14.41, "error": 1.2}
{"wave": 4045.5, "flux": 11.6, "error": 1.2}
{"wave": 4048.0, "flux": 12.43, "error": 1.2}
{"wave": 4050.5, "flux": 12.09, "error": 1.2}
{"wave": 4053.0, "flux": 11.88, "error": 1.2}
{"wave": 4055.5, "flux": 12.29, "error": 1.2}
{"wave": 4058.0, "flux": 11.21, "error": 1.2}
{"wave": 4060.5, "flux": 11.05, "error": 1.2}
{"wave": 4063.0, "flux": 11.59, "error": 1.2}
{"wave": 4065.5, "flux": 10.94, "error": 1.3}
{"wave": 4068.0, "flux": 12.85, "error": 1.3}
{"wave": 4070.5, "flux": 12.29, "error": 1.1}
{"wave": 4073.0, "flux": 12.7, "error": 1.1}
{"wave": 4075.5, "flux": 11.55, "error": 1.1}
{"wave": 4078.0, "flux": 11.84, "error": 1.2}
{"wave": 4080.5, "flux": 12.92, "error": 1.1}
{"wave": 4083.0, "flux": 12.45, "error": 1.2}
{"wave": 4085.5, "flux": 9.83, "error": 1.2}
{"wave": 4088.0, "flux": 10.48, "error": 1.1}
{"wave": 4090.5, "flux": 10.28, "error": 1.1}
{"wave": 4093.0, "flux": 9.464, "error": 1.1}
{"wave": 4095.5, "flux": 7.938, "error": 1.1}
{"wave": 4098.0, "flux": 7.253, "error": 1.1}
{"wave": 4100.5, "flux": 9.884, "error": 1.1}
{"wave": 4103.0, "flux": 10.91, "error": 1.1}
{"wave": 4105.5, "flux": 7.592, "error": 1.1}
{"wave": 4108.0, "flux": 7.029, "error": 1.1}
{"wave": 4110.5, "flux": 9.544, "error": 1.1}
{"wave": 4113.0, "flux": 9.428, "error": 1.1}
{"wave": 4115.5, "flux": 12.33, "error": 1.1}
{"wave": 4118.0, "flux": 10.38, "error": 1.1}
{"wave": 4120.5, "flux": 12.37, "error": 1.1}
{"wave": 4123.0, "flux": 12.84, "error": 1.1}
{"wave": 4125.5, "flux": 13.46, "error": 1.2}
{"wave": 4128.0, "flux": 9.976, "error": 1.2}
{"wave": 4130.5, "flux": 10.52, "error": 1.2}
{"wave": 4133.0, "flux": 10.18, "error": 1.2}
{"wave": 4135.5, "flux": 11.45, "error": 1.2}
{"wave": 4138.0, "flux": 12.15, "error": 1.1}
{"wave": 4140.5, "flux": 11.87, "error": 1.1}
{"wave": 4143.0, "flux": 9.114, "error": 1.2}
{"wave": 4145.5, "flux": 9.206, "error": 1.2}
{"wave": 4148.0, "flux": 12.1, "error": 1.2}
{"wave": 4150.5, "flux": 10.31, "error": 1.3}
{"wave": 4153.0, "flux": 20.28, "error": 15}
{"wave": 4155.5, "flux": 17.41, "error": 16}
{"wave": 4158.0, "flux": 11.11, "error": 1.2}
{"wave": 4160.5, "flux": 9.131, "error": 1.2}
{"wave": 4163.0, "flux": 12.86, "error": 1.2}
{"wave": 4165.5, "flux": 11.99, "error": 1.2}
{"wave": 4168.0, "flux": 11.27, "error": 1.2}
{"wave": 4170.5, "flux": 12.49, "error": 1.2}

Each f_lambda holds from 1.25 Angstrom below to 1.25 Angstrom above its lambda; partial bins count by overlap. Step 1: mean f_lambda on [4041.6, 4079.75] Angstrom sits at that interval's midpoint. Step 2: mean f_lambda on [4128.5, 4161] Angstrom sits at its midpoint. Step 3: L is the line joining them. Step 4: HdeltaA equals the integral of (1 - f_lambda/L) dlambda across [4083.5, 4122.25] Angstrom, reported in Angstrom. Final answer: 7.28 Angstrom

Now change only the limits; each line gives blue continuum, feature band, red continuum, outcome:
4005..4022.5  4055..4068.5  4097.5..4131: -0.4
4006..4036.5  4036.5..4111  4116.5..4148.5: 2.8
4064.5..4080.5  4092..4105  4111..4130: 3.0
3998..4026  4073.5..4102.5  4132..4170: 3.9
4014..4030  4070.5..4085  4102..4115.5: -2.9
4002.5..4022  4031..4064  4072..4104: -2.6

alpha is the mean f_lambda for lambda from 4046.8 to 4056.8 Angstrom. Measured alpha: 12.2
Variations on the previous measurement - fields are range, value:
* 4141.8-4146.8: 9.19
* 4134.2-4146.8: 10.8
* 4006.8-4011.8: 11.8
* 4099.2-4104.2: 10.4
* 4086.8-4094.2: 10.1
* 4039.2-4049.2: 12.9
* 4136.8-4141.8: 12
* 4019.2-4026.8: 11.6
